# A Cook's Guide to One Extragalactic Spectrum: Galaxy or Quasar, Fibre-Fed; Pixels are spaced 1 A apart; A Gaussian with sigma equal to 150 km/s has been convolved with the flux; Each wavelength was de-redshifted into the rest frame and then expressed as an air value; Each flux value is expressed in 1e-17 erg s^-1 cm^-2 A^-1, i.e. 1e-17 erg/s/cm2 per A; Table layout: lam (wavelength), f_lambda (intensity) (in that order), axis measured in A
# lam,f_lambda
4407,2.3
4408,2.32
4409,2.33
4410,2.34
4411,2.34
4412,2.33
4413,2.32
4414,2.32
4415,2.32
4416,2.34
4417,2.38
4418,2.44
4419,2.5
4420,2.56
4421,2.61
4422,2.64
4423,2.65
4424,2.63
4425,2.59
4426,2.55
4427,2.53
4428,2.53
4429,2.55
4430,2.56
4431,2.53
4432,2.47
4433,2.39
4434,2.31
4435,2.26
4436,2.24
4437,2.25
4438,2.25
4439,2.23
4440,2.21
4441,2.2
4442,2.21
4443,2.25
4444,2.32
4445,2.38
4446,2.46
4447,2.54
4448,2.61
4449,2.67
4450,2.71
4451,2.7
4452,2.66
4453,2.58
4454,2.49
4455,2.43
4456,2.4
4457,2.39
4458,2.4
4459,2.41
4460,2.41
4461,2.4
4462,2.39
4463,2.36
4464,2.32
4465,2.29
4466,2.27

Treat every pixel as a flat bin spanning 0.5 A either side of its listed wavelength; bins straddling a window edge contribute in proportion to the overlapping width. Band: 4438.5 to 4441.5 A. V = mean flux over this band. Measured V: 2.21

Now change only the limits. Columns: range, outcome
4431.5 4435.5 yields 2.36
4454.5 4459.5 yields 2.41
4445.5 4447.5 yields 2.5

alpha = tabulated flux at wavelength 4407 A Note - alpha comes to 2.3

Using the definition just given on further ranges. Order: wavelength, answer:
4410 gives 2.34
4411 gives 2.34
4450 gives 2.71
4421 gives 2.61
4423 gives 2.65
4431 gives 2.53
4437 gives 2.25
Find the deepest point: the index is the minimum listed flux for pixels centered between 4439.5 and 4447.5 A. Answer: 2.2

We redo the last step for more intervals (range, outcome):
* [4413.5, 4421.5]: 2.32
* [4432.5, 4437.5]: 2.24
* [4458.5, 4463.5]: 2.36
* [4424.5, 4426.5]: 2.55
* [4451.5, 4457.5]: 2.39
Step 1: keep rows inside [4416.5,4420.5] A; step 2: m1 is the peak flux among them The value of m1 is 2.56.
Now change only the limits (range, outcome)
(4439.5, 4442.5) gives 2.21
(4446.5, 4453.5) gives 2.71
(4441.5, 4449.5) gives 2.67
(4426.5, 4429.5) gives 2.55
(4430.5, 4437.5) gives 2.53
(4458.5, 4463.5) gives 2.41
